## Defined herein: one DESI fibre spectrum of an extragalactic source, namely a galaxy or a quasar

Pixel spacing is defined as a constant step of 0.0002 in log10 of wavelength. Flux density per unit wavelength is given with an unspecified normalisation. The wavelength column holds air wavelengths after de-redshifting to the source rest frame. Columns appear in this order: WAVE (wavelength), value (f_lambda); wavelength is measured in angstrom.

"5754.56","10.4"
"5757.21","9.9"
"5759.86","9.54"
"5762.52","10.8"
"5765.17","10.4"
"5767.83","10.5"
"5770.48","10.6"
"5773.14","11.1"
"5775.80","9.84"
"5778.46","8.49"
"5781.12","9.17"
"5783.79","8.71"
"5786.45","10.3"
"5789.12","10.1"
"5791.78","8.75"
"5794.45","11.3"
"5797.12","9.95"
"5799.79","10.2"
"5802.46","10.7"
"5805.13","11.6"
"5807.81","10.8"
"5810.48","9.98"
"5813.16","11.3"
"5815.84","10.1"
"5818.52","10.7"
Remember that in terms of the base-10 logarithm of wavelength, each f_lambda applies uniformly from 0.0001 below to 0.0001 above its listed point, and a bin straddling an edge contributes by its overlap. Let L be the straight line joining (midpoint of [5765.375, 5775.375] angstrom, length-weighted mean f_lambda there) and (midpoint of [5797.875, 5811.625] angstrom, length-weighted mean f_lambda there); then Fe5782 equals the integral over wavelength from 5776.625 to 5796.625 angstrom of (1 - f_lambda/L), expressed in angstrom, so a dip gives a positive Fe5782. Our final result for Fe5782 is 1.99 angstrom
